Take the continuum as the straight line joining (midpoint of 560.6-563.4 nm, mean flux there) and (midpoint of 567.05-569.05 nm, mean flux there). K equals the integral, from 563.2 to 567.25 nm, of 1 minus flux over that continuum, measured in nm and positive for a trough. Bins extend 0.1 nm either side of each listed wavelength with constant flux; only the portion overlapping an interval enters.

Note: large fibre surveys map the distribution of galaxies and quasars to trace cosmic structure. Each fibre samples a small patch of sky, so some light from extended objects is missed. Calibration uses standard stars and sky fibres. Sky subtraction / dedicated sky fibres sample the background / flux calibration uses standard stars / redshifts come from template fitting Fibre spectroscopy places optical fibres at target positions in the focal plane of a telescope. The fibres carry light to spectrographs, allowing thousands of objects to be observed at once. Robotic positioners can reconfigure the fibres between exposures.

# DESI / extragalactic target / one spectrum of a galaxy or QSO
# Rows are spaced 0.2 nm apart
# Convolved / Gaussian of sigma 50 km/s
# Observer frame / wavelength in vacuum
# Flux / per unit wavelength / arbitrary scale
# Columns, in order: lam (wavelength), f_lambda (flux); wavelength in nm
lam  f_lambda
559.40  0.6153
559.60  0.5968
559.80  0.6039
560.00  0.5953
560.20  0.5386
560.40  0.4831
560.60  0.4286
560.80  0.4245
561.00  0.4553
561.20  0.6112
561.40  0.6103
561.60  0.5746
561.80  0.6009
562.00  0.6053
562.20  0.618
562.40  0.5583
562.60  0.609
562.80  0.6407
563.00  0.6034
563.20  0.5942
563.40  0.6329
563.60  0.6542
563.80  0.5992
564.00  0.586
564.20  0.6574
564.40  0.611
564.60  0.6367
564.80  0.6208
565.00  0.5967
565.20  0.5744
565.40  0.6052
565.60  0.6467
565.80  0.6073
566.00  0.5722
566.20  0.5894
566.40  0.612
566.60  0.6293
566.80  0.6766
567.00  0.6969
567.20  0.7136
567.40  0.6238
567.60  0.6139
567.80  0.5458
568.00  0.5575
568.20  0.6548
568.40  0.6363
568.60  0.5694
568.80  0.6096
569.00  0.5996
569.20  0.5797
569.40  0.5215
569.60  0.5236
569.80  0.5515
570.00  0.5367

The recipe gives -0.19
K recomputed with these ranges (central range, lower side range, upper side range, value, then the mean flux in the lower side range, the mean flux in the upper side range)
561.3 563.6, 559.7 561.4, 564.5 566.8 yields -0.21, 0.523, 0.611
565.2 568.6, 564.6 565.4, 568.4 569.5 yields -0.16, 0.603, 0.581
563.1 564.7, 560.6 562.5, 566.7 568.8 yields -0.11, 0.555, 0.628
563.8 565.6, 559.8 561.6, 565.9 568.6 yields -0.08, 0.526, 0.623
